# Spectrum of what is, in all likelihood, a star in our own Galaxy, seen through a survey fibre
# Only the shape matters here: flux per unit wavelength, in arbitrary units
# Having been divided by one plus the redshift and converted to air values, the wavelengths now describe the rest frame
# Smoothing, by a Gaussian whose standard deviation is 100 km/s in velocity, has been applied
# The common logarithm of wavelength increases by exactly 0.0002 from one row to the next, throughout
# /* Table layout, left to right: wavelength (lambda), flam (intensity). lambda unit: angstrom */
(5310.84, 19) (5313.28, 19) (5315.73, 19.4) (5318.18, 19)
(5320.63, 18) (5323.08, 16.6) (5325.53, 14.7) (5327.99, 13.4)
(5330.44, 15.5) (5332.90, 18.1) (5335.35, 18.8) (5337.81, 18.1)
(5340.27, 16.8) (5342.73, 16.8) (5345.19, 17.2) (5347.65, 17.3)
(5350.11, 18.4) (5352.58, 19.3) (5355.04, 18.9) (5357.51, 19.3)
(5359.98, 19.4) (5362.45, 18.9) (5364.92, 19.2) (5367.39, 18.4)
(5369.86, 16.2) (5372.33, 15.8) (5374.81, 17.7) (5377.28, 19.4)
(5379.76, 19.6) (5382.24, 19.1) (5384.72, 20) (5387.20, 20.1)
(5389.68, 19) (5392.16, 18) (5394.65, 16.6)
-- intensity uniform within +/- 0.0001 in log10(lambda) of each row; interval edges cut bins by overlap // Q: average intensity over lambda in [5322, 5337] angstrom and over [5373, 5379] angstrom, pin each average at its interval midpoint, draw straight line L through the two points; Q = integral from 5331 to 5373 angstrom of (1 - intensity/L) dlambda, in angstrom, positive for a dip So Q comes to -1.93 angstrom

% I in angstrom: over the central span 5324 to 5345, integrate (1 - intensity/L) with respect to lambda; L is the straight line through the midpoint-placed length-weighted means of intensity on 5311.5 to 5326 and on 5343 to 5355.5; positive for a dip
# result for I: 1.7 angstrom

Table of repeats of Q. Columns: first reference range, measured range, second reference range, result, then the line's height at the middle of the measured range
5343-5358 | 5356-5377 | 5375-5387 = 0.75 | 18.9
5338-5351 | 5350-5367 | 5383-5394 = -1.10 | 17.9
